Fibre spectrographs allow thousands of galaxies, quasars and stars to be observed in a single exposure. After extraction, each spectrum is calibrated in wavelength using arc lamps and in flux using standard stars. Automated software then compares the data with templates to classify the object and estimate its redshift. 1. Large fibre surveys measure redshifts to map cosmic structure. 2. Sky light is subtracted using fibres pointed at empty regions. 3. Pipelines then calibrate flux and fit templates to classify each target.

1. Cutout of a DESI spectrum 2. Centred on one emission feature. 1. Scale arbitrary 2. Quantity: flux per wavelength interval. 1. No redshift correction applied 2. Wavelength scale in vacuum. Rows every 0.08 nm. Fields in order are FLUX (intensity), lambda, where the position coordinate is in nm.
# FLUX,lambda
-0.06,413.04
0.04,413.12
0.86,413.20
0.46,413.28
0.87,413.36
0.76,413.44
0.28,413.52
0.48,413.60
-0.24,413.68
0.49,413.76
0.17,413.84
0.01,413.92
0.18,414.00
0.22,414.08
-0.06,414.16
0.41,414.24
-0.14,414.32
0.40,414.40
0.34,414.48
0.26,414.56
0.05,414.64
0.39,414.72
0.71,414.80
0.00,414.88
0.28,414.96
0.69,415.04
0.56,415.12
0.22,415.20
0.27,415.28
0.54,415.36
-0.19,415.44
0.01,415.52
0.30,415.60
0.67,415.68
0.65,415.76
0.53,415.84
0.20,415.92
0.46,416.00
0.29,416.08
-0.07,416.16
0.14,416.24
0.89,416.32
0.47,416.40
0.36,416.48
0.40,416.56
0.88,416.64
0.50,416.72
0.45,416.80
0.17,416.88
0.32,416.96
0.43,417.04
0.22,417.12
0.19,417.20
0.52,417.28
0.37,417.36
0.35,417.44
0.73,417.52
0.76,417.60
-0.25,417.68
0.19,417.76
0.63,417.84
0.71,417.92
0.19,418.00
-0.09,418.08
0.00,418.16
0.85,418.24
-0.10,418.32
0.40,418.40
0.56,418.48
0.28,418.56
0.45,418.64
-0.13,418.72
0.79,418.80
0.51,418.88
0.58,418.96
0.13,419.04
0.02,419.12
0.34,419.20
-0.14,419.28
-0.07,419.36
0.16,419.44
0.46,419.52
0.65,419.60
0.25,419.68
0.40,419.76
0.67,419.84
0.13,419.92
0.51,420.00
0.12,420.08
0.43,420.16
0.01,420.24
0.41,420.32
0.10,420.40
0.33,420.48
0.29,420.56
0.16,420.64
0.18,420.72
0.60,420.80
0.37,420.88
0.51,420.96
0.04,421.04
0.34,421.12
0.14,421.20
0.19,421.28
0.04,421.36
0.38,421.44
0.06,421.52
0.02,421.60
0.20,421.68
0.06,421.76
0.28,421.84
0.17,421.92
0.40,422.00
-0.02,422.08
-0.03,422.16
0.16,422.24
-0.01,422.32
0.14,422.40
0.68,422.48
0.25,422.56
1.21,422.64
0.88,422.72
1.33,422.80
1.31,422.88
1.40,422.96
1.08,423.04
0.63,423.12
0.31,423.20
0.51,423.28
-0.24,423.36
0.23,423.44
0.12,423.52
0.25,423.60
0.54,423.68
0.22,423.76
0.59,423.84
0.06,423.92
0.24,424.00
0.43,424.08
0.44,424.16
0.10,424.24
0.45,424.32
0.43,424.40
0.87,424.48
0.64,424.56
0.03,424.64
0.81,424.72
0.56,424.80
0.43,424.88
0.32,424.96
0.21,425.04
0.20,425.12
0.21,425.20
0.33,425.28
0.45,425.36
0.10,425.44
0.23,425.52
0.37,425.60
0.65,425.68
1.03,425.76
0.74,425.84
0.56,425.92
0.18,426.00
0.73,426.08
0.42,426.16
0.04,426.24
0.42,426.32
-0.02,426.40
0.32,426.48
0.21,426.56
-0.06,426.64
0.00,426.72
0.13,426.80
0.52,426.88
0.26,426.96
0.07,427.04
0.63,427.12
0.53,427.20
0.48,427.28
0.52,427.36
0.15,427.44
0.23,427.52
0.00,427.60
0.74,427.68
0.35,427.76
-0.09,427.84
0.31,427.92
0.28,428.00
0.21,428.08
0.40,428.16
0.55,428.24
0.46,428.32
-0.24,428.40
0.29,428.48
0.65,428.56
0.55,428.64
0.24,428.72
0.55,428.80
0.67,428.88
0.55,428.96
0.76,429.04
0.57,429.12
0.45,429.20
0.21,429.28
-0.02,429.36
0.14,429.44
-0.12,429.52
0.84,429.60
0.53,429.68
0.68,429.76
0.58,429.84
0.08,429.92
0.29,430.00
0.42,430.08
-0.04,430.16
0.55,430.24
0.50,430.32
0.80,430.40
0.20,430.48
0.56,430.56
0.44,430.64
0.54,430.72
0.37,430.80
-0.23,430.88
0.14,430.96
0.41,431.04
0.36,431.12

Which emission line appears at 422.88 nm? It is [O II] 3727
